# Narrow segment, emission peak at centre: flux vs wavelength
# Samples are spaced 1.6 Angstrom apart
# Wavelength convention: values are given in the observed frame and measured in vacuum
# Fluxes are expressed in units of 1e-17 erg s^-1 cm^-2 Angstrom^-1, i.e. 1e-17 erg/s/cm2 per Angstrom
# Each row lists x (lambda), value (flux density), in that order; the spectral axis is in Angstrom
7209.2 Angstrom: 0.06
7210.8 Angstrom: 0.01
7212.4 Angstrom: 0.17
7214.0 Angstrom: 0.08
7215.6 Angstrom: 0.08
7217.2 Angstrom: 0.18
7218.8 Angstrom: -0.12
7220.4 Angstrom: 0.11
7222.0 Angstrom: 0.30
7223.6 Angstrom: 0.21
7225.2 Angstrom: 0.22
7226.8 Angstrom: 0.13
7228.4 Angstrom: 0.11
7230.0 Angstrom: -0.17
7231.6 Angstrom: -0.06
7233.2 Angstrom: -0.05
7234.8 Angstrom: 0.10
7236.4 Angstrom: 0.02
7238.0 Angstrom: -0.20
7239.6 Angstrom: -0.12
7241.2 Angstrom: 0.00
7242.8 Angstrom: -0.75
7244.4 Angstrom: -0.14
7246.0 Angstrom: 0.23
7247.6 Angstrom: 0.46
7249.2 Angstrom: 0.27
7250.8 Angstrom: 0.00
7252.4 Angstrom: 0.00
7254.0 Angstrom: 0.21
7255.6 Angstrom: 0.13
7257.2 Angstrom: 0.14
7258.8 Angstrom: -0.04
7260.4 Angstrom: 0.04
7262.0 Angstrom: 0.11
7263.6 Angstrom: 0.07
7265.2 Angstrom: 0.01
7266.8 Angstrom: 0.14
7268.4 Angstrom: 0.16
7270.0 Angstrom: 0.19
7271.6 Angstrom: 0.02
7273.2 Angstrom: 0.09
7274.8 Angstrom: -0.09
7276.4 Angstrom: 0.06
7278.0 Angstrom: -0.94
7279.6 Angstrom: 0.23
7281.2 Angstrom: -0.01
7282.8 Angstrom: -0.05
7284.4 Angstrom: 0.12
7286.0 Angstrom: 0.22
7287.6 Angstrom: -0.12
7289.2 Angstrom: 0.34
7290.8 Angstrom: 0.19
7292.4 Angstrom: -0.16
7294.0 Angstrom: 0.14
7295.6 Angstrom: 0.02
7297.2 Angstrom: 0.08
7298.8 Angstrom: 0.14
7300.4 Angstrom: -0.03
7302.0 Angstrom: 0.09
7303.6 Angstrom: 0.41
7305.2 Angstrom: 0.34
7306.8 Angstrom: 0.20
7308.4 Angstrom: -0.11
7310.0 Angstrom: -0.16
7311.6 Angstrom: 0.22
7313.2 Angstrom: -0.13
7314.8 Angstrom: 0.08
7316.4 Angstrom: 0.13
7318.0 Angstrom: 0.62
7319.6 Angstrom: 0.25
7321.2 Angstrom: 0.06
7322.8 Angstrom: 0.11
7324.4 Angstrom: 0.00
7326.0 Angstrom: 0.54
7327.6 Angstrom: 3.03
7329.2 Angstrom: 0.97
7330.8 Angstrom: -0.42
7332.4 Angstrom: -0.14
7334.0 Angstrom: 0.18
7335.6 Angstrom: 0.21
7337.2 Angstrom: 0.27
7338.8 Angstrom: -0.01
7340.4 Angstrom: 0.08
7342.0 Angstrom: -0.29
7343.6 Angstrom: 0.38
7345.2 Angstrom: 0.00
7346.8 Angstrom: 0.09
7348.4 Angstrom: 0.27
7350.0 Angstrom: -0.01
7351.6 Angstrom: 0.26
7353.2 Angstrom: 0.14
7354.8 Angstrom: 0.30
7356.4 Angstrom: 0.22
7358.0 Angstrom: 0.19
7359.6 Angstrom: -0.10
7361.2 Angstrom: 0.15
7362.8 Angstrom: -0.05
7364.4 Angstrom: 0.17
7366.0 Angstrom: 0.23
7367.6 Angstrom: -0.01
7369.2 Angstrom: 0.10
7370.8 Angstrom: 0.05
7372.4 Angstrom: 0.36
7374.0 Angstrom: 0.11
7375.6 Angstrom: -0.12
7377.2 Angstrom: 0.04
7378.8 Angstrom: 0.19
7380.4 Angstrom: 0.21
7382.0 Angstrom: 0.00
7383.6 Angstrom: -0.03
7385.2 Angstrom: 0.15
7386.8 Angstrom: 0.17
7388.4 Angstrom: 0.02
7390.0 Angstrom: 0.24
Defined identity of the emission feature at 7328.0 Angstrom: H-alpha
